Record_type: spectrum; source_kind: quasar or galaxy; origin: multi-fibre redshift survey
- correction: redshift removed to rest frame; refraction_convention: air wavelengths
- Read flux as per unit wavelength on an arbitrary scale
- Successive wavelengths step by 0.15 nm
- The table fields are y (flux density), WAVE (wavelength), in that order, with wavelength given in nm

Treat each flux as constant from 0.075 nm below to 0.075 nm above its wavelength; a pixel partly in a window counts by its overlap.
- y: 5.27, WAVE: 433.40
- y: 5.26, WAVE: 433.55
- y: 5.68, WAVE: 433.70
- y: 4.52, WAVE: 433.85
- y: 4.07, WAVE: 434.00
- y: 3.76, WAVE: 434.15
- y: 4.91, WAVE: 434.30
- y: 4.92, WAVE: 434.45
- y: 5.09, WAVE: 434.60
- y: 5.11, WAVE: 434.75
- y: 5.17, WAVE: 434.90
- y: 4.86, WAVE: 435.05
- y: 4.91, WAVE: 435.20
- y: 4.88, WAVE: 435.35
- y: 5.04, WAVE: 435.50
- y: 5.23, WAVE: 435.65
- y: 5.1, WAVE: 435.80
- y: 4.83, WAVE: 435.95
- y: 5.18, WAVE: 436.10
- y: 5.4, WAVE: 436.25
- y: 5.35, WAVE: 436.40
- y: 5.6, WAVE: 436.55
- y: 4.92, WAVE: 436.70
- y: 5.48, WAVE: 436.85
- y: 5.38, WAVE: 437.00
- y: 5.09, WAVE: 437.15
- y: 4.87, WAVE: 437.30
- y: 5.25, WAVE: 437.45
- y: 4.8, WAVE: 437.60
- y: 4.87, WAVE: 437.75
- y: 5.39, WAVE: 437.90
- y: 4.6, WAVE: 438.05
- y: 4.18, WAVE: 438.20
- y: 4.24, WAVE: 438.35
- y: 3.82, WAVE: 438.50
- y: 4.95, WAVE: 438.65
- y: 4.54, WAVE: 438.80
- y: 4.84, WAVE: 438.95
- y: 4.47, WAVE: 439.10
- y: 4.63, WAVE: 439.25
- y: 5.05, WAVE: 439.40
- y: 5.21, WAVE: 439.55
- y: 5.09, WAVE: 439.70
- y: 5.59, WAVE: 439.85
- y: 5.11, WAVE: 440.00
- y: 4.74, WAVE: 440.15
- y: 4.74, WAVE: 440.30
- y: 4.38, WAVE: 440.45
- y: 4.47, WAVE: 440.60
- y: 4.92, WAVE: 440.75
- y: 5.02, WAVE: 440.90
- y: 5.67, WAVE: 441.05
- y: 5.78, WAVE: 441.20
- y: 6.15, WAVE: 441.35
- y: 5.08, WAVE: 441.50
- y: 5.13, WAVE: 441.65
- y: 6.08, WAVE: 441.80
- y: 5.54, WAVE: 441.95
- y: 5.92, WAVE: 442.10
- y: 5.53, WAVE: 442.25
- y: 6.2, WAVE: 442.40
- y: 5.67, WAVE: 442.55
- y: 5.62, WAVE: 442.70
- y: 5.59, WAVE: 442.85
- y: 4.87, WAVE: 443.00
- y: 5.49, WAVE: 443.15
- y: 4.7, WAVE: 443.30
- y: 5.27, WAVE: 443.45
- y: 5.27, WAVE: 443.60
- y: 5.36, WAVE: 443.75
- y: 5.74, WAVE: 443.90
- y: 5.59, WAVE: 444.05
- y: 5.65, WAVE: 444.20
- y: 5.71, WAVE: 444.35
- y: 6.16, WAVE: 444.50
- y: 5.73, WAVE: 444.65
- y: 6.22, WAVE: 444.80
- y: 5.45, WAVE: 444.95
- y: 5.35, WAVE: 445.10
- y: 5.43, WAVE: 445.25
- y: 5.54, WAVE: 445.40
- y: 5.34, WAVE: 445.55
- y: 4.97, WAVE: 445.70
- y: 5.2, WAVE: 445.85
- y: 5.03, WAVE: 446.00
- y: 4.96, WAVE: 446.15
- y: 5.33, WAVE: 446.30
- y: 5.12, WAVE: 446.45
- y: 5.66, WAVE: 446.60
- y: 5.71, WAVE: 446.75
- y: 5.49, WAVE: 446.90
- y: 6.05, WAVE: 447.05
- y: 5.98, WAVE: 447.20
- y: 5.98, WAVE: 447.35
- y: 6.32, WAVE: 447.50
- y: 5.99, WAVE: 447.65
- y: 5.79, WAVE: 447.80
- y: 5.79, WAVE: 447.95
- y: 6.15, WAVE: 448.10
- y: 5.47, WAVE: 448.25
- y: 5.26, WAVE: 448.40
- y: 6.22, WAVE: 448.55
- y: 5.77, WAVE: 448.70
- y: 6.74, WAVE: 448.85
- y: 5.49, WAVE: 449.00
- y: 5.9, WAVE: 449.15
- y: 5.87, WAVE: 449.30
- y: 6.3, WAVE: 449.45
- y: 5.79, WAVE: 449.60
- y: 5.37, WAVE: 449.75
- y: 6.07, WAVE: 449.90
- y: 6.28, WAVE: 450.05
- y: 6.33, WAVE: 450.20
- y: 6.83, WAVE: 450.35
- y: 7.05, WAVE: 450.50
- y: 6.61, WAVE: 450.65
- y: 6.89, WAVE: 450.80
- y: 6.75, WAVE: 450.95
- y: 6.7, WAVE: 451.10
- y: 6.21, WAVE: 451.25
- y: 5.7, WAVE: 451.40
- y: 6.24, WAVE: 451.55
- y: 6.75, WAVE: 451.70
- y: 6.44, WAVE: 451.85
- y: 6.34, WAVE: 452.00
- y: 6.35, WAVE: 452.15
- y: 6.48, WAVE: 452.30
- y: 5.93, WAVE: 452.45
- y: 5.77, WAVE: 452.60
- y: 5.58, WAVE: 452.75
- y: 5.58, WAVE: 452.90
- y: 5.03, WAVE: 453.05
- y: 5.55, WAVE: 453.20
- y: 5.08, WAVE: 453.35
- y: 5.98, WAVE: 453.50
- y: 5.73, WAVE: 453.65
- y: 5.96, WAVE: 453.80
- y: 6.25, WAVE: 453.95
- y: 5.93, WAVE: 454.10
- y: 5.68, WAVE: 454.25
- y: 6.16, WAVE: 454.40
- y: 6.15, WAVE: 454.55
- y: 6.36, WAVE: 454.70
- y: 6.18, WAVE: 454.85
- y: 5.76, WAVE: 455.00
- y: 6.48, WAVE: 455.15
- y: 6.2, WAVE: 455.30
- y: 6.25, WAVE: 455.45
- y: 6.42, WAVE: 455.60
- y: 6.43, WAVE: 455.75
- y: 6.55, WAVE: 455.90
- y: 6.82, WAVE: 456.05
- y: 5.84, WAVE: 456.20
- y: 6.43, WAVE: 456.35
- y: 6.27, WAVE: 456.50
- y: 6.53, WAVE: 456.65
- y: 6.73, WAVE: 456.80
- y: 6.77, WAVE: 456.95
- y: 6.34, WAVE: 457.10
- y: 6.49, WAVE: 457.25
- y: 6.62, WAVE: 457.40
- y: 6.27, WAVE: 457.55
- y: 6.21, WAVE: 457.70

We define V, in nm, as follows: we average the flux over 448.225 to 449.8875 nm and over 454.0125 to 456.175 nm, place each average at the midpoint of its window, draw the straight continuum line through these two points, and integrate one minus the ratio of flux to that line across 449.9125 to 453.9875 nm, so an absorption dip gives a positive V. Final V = -0.09 nm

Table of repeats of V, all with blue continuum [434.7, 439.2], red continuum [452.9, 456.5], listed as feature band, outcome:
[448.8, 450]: -0.05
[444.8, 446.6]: 0.06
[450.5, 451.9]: -0.16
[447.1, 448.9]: -0.10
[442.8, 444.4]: -0.01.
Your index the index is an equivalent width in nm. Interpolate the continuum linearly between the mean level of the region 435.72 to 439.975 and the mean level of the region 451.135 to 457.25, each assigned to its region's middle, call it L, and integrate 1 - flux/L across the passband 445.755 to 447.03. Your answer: 0.05 nm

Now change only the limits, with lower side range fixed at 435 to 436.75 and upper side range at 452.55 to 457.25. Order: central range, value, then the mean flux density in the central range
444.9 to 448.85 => 0.05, 5.61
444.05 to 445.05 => -0.04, 5.79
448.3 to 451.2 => -0.19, 6.22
